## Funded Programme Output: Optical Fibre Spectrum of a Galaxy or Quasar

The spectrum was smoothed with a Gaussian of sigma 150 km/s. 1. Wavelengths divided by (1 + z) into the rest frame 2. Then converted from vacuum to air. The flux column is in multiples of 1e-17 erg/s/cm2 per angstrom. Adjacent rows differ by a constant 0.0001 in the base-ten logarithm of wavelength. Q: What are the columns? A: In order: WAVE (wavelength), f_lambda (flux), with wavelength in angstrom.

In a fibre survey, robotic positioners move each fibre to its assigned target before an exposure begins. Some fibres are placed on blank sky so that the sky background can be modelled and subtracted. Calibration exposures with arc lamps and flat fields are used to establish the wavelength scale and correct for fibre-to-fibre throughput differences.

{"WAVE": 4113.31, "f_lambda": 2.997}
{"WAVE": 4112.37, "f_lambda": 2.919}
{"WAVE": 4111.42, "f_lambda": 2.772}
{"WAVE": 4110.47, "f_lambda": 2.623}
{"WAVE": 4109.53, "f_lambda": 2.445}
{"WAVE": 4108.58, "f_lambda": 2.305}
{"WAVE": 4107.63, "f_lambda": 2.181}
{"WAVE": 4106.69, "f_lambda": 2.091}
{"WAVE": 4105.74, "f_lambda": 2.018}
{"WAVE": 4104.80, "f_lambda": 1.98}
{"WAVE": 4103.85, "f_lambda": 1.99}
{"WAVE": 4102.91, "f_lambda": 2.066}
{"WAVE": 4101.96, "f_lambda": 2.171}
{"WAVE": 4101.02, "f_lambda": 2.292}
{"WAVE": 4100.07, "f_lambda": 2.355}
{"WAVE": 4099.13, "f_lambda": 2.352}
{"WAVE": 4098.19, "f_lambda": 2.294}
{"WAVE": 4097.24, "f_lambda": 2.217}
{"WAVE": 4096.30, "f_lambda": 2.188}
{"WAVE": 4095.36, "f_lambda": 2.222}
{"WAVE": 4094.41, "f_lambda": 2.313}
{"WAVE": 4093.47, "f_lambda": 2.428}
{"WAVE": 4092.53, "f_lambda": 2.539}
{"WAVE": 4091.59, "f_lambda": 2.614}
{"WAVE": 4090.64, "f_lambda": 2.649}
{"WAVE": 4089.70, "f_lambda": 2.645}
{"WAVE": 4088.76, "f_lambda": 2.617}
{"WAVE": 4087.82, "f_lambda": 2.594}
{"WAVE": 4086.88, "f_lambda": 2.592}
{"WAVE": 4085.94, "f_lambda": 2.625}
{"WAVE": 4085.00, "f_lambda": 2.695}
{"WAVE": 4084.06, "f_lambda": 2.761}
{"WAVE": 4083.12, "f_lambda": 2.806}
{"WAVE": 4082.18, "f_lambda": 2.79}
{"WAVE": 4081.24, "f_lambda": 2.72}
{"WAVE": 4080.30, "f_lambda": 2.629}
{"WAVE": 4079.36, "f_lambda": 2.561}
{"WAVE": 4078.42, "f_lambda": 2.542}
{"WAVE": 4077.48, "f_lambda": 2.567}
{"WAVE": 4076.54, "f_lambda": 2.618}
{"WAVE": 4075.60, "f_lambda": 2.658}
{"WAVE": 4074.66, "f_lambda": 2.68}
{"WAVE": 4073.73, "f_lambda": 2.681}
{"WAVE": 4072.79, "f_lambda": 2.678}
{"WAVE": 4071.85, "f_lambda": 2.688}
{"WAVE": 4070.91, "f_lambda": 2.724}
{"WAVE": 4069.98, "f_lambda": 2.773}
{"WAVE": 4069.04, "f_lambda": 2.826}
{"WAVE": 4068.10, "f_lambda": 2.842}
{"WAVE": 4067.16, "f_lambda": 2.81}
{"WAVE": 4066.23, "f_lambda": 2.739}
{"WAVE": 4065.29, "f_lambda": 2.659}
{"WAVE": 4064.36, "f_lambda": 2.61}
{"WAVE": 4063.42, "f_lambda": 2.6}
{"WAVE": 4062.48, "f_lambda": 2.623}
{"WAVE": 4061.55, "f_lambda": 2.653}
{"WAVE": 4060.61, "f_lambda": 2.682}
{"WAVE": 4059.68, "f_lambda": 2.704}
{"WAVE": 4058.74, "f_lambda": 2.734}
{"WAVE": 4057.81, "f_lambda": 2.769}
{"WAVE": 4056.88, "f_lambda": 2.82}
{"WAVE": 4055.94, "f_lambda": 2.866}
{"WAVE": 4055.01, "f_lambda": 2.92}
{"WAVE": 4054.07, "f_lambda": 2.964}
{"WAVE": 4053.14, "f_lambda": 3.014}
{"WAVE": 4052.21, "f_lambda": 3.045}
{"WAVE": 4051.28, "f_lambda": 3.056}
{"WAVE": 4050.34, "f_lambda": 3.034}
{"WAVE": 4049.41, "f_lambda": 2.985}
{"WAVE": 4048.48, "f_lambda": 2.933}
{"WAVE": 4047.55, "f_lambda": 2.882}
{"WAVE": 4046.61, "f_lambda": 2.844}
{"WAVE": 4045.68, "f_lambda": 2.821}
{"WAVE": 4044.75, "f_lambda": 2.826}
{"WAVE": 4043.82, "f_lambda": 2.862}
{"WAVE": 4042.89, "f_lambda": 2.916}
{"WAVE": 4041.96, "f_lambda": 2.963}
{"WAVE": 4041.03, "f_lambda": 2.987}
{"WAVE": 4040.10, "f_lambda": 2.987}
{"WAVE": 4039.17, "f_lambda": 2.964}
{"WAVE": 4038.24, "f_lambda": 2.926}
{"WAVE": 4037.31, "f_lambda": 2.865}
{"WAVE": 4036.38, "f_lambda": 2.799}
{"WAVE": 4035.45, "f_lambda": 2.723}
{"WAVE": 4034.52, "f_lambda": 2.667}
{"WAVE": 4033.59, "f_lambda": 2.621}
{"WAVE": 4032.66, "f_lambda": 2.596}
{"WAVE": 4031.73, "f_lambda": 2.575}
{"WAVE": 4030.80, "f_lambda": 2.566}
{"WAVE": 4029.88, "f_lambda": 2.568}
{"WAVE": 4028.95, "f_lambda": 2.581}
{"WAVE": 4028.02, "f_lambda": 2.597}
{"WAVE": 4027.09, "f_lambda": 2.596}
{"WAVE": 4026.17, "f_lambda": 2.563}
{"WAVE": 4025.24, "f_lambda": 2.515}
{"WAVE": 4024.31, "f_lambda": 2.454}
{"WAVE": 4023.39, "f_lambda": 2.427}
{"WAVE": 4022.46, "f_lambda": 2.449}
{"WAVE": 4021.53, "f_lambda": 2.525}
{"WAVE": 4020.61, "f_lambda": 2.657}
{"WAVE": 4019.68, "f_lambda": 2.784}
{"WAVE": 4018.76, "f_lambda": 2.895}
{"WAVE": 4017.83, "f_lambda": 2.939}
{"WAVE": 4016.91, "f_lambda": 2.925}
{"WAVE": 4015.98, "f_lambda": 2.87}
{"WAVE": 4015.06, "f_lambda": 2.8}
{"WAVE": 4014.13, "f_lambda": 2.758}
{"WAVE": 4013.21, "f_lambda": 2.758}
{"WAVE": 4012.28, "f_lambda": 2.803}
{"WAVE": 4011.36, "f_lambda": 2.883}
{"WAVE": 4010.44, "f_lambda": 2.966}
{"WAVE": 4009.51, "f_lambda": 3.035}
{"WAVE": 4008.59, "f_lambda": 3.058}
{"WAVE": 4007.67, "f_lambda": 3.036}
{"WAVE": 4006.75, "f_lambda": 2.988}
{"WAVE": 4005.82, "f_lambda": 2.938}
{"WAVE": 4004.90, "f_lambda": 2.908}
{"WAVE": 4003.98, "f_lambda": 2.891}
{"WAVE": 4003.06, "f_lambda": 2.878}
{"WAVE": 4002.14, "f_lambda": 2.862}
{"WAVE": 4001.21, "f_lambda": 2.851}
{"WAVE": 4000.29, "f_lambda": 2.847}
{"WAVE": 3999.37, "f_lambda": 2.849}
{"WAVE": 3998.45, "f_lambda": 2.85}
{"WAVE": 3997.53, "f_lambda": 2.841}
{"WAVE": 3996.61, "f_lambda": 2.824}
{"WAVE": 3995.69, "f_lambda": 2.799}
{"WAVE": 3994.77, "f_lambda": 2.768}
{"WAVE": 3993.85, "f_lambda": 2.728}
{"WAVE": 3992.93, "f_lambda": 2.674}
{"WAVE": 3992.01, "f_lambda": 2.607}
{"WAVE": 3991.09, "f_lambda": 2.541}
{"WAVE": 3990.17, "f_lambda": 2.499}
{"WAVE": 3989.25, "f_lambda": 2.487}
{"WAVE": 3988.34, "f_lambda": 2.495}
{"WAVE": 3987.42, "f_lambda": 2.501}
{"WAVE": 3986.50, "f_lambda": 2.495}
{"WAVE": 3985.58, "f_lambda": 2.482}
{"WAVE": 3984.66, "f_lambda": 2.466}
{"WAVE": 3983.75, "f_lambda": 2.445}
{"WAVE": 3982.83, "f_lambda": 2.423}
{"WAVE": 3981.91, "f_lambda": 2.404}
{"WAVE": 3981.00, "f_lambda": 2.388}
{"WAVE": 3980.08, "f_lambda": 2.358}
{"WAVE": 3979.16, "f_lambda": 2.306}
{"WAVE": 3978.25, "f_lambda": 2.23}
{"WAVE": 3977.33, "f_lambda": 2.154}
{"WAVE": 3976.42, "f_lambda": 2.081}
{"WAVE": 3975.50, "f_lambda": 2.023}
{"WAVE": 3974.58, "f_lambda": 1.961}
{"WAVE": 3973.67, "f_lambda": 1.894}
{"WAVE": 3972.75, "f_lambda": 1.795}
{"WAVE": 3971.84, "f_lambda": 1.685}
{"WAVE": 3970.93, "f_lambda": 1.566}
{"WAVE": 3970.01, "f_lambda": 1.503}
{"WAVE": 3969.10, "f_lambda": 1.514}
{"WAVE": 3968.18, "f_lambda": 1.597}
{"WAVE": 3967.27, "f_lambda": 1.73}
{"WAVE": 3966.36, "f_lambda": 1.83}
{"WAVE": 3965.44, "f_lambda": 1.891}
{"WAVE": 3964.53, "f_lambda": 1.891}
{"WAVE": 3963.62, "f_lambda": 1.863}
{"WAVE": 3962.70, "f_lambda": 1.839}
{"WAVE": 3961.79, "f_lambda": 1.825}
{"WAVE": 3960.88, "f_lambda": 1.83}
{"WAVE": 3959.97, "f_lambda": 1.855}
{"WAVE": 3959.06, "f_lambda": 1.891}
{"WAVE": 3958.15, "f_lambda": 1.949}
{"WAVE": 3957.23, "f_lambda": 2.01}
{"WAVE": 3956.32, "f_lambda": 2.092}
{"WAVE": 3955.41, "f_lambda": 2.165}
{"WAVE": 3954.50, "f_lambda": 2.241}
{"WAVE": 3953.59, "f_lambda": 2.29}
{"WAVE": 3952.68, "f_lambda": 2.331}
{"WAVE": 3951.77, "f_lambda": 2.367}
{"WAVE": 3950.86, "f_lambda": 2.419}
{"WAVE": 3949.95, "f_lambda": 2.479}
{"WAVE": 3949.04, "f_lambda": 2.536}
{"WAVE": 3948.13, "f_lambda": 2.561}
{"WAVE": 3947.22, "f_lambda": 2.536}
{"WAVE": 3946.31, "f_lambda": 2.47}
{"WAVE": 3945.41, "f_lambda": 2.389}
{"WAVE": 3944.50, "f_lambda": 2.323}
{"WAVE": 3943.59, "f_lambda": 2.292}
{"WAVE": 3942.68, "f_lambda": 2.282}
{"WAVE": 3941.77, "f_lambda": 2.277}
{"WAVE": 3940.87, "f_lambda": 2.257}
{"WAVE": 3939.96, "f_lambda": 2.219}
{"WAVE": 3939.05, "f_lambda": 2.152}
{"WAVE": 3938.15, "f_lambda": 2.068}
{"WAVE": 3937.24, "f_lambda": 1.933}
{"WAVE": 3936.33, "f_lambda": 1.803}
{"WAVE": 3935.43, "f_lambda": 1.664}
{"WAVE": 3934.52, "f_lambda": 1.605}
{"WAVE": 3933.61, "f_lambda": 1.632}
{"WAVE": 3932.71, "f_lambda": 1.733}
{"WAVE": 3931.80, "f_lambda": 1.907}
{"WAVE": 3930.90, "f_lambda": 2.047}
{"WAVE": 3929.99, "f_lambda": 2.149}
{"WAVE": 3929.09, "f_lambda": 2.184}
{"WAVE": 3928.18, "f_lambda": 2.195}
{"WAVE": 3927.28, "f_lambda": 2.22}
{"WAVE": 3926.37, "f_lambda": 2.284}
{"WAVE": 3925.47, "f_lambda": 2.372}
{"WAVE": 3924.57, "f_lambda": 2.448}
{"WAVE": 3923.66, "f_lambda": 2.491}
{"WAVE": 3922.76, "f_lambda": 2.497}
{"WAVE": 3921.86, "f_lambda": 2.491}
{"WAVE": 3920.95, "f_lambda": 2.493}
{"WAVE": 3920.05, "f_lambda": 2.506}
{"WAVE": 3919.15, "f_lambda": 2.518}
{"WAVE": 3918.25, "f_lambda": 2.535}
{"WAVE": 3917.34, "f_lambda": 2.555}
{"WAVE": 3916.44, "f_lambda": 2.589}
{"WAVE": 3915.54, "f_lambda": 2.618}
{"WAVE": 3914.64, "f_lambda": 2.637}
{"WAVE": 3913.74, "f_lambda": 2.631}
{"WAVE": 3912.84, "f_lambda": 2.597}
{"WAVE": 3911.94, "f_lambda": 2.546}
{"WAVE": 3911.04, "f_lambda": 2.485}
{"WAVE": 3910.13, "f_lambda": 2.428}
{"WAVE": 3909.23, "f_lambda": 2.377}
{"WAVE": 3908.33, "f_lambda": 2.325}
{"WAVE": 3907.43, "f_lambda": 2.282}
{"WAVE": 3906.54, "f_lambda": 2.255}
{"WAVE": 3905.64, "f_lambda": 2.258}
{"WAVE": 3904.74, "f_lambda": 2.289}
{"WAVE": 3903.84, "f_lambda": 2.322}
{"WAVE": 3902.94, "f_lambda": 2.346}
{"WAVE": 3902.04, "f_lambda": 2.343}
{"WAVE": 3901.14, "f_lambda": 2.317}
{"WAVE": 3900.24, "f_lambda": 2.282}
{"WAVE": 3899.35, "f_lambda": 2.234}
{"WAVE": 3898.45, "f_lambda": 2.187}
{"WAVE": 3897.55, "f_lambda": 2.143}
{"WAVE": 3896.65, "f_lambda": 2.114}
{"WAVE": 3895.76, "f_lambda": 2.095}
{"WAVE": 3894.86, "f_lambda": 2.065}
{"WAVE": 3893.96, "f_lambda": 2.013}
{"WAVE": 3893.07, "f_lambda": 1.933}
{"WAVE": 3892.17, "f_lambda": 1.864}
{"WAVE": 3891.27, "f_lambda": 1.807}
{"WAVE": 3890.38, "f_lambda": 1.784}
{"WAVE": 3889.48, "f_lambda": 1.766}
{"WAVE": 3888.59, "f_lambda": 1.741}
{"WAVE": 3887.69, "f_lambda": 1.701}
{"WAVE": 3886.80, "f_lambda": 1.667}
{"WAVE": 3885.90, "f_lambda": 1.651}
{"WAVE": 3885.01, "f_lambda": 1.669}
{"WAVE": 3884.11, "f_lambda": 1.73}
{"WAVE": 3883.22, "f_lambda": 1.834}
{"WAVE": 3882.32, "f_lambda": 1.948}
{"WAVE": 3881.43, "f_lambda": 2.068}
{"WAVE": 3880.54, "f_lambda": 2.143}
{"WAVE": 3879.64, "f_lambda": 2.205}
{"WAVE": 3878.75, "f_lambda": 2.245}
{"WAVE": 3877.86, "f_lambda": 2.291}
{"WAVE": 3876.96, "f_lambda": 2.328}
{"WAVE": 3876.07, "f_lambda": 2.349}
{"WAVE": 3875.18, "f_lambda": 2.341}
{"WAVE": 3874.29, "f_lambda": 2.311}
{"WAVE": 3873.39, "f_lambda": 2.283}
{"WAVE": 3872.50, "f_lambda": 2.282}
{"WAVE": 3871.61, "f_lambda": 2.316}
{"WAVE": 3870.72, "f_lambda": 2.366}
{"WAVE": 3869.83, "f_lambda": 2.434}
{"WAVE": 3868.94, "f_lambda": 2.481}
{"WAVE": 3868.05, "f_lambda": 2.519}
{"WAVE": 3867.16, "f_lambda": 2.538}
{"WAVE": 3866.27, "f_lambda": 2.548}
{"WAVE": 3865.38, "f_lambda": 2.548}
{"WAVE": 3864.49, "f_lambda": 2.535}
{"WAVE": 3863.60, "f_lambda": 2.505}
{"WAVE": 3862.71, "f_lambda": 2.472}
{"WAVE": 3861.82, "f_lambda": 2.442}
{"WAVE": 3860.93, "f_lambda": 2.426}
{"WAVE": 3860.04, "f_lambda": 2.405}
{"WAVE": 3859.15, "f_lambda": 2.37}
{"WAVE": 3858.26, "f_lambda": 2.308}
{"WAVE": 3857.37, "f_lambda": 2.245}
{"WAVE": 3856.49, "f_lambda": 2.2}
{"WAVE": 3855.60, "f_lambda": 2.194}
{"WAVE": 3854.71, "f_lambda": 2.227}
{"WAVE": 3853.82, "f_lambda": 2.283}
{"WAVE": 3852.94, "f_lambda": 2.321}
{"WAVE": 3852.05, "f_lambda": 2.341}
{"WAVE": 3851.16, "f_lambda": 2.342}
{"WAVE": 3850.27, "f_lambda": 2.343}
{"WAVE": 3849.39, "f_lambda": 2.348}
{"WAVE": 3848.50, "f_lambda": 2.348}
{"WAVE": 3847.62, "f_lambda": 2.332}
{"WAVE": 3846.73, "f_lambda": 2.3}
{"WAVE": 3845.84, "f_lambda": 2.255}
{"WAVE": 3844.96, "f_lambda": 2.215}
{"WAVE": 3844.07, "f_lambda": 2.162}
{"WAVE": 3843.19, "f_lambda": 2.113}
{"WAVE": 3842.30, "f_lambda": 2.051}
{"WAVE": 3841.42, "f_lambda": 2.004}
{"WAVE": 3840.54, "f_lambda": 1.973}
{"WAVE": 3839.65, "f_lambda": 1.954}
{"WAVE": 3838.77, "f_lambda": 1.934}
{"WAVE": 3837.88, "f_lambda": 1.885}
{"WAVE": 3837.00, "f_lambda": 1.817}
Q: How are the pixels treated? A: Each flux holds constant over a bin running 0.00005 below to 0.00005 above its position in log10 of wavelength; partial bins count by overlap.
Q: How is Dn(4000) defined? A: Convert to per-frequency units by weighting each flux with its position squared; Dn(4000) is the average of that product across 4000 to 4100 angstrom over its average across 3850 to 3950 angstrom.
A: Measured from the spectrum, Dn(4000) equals 1.31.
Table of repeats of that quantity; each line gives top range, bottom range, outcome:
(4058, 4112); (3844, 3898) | 1.28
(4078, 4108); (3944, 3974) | 1.27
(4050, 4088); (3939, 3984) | 1.37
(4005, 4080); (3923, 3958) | 1.33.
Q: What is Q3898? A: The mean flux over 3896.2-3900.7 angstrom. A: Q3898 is 2.19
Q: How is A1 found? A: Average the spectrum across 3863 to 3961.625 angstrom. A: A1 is 2.22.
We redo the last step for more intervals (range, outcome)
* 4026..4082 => 2.76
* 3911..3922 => 2.56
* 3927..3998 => 2.18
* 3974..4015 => 2.64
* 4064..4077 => 2.72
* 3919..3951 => 2.23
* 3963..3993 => 2.14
